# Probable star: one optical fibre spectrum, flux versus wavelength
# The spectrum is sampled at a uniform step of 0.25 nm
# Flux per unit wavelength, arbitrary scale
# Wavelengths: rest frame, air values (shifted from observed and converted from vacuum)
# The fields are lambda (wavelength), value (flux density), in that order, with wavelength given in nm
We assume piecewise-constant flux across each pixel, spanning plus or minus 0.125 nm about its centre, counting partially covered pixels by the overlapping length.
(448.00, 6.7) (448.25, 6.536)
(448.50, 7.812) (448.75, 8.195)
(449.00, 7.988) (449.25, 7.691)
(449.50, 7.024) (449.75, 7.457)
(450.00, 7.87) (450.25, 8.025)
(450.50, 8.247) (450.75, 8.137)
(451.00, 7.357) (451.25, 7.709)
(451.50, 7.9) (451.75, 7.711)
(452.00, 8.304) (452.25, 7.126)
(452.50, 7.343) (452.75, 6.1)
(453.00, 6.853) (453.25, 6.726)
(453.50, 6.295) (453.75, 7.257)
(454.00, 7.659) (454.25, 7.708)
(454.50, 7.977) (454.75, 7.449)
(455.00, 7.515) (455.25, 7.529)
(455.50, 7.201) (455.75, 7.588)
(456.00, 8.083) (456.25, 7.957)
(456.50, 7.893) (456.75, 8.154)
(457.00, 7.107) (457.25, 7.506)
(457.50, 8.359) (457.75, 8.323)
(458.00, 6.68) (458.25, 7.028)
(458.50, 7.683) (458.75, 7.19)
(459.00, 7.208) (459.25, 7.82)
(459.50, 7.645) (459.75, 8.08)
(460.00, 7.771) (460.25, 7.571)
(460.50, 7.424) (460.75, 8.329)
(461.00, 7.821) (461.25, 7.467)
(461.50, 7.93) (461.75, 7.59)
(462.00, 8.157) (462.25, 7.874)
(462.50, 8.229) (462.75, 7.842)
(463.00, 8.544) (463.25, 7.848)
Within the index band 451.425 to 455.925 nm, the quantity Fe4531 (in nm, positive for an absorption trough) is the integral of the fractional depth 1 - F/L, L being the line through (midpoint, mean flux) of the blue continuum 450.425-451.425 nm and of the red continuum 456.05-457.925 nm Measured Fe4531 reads 0.29 nm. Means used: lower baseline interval 7.85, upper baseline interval 7.87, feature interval 7.35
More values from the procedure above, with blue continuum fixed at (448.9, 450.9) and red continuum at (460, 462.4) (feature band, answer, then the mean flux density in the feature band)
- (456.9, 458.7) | 0.06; 7.52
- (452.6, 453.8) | 0.18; 6.62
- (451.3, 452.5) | 0.01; 7.71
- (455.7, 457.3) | 0.00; 7.77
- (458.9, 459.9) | 0.01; 7.7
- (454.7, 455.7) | 0.05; 7.43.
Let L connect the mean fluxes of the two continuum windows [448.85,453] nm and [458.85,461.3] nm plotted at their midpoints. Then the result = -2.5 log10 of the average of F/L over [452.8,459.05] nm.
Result 0.03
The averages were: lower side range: 7.6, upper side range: 7.72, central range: 7.46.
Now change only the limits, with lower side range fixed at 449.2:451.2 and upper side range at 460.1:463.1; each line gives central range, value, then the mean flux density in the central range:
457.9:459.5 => 0.08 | 7.31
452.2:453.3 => 0.14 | 6.82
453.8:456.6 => 0.02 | 7.67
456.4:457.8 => -0.01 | 7.87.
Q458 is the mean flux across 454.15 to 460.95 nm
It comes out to 7.66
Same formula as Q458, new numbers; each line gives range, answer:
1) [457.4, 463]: 7.74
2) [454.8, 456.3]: 7.62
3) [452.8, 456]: 7.31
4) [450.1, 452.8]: 7.68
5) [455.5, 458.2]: 7.72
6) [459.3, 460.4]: 7.76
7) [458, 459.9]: 7.47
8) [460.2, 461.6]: 7.76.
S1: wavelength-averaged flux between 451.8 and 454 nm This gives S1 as 7.06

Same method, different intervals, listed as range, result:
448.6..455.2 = 7.53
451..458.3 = 7.49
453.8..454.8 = 7.68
